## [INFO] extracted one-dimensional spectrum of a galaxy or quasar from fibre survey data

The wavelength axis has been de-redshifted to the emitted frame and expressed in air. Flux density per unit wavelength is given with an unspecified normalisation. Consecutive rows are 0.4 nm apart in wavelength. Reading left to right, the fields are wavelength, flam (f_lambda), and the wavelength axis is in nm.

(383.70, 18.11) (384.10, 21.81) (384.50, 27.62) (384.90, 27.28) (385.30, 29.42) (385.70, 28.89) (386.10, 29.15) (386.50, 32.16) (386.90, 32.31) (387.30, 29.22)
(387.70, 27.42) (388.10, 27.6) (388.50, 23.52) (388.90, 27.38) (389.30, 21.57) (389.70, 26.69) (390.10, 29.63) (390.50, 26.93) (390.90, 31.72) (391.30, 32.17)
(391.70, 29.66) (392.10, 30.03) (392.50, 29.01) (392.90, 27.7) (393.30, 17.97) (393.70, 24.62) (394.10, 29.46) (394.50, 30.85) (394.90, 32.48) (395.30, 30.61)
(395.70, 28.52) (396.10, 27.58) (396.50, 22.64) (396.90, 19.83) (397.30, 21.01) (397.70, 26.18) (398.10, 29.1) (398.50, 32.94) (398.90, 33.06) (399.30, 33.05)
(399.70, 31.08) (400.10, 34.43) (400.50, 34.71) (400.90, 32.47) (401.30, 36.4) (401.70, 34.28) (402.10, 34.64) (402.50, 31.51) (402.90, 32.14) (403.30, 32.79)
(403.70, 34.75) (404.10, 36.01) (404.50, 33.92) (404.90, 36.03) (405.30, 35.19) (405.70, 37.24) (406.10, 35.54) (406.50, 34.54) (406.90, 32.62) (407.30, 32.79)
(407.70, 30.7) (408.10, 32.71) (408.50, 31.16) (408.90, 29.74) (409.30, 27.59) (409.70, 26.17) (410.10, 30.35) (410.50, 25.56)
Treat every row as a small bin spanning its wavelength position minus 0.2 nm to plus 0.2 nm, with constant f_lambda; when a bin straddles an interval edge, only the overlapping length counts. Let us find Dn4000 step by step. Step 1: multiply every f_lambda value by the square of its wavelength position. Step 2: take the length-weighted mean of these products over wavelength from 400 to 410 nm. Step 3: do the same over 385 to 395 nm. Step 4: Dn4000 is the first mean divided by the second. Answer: 1.3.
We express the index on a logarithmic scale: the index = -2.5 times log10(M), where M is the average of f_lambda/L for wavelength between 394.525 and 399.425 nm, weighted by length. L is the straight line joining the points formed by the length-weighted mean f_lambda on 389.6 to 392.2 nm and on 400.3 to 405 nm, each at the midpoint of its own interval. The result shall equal 0.14 mag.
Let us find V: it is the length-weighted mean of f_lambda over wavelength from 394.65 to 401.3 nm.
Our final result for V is 29.6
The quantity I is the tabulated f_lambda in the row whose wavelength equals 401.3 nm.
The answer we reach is 36.4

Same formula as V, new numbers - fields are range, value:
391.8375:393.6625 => 26.2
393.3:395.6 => 28.5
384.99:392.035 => 28.6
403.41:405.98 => 35.4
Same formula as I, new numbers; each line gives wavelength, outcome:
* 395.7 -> 28.52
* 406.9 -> 32.62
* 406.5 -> 34.54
